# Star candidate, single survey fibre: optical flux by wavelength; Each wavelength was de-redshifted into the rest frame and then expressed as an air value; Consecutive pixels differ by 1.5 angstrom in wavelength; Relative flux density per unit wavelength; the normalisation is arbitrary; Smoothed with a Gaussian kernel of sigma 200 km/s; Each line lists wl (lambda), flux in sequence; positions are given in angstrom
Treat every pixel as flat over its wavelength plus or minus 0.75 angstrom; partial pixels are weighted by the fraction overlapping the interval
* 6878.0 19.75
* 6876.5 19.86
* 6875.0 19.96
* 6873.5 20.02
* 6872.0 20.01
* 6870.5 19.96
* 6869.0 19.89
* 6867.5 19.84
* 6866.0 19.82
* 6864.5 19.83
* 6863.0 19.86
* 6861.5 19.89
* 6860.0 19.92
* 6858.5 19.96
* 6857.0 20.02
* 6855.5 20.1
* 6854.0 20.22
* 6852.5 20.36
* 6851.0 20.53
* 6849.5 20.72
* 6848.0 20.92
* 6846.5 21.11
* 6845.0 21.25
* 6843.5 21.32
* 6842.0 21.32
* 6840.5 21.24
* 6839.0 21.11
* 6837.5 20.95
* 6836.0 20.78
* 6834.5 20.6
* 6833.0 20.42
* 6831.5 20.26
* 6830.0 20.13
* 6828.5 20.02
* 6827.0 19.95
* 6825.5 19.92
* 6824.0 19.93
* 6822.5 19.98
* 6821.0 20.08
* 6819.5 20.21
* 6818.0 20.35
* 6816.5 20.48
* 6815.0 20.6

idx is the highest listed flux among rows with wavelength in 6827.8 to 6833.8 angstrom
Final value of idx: 20.42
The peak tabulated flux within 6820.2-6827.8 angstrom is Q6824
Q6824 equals 20.08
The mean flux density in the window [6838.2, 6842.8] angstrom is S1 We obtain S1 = 21.2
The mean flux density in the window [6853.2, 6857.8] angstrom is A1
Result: 20.1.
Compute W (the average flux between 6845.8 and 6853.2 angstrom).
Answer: 20.7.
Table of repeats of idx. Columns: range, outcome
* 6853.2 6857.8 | 20.22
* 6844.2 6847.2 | 21.25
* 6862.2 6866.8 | 19.86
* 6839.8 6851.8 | 21.32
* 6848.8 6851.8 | 20.72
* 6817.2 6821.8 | 20.35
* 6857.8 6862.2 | 19.96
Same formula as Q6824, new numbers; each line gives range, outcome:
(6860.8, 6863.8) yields 19.89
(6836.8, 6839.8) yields 21.11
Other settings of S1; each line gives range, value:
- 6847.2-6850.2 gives 20.8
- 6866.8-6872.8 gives 19.9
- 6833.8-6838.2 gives 20.8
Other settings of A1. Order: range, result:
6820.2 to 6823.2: 20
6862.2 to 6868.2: 19.8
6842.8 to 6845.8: 21.3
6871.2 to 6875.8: 20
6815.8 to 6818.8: 20.4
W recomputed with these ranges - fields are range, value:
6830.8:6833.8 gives 20.3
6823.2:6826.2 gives 19.9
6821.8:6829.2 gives 20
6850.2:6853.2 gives 20.5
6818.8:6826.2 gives 20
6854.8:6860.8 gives 20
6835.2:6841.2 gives 21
